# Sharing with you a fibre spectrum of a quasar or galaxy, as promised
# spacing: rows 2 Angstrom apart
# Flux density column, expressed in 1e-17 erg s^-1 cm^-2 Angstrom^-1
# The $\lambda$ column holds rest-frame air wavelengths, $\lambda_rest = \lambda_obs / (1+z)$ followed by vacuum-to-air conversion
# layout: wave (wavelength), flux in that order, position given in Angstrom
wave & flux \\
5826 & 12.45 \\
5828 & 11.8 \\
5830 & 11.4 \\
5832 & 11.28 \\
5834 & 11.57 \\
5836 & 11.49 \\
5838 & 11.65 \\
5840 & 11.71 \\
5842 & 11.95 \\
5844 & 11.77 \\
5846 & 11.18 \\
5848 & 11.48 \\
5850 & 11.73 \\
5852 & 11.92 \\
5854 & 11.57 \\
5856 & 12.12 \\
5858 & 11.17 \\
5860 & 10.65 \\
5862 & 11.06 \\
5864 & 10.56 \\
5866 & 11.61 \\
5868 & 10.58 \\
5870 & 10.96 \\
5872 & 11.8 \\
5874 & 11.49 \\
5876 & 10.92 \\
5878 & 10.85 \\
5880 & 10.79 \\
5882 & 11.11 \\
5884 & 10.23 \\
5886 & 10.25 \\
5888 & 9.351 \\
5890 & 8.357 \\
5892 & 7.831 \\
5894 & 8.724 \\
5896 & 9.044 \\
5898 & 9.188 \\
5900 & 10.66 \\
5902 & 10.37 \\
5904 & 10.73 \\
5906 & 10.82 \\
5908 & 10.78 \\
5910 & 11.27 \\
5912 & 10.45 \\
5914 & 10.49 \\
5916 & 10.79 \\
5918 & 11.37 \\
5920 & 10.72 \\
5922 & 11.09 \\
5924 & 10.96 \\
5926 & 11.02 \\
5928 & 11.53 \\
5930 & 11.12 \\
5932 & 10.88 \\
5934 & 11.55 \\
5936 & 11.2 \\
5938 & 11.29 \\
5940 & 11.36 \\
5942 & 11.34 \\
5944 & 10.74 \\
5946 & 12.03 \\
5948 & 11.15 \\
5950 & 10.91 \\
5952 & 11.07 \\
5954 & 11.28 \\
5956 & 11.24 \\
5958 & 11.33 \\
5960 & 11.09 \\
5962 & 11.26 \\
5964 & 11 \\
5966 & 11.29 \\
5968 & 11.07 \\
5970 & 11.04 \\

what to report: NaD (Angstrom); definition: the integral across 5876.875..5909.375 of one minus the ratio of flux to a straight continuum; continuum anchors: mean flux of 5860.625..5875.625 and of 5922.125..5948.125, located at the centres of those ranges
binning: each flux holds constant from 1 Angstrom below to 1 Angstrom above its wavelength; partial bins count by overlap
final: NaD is 3.5 Angstrom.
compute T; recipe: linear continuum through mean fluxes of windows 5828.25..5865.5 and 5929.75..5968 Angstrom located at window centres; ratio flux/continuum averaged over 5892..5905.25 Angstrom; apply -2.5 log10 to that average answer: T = 0.17 mag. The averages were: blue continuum 11.5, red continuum 11.2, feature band 9.66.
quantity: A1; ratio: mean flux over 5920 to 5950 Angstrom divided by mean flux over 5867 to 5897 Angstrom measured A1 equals 1.1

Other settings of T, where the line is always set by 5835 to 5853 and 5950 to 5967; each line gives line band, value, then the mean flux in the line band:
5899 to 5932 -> 0.046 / 10.9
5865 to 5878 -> 0.033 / 11.2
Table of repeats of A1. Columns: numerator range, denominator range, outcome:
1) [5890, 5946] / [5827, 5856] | 0.91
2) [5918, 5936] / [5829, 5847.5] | 0.96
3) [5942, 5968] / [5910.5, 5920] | 1.04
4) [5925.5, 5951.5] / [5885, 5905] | 1.19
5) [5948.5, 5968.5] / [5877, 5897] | 1.16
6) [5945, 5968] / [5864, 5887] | 1.03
